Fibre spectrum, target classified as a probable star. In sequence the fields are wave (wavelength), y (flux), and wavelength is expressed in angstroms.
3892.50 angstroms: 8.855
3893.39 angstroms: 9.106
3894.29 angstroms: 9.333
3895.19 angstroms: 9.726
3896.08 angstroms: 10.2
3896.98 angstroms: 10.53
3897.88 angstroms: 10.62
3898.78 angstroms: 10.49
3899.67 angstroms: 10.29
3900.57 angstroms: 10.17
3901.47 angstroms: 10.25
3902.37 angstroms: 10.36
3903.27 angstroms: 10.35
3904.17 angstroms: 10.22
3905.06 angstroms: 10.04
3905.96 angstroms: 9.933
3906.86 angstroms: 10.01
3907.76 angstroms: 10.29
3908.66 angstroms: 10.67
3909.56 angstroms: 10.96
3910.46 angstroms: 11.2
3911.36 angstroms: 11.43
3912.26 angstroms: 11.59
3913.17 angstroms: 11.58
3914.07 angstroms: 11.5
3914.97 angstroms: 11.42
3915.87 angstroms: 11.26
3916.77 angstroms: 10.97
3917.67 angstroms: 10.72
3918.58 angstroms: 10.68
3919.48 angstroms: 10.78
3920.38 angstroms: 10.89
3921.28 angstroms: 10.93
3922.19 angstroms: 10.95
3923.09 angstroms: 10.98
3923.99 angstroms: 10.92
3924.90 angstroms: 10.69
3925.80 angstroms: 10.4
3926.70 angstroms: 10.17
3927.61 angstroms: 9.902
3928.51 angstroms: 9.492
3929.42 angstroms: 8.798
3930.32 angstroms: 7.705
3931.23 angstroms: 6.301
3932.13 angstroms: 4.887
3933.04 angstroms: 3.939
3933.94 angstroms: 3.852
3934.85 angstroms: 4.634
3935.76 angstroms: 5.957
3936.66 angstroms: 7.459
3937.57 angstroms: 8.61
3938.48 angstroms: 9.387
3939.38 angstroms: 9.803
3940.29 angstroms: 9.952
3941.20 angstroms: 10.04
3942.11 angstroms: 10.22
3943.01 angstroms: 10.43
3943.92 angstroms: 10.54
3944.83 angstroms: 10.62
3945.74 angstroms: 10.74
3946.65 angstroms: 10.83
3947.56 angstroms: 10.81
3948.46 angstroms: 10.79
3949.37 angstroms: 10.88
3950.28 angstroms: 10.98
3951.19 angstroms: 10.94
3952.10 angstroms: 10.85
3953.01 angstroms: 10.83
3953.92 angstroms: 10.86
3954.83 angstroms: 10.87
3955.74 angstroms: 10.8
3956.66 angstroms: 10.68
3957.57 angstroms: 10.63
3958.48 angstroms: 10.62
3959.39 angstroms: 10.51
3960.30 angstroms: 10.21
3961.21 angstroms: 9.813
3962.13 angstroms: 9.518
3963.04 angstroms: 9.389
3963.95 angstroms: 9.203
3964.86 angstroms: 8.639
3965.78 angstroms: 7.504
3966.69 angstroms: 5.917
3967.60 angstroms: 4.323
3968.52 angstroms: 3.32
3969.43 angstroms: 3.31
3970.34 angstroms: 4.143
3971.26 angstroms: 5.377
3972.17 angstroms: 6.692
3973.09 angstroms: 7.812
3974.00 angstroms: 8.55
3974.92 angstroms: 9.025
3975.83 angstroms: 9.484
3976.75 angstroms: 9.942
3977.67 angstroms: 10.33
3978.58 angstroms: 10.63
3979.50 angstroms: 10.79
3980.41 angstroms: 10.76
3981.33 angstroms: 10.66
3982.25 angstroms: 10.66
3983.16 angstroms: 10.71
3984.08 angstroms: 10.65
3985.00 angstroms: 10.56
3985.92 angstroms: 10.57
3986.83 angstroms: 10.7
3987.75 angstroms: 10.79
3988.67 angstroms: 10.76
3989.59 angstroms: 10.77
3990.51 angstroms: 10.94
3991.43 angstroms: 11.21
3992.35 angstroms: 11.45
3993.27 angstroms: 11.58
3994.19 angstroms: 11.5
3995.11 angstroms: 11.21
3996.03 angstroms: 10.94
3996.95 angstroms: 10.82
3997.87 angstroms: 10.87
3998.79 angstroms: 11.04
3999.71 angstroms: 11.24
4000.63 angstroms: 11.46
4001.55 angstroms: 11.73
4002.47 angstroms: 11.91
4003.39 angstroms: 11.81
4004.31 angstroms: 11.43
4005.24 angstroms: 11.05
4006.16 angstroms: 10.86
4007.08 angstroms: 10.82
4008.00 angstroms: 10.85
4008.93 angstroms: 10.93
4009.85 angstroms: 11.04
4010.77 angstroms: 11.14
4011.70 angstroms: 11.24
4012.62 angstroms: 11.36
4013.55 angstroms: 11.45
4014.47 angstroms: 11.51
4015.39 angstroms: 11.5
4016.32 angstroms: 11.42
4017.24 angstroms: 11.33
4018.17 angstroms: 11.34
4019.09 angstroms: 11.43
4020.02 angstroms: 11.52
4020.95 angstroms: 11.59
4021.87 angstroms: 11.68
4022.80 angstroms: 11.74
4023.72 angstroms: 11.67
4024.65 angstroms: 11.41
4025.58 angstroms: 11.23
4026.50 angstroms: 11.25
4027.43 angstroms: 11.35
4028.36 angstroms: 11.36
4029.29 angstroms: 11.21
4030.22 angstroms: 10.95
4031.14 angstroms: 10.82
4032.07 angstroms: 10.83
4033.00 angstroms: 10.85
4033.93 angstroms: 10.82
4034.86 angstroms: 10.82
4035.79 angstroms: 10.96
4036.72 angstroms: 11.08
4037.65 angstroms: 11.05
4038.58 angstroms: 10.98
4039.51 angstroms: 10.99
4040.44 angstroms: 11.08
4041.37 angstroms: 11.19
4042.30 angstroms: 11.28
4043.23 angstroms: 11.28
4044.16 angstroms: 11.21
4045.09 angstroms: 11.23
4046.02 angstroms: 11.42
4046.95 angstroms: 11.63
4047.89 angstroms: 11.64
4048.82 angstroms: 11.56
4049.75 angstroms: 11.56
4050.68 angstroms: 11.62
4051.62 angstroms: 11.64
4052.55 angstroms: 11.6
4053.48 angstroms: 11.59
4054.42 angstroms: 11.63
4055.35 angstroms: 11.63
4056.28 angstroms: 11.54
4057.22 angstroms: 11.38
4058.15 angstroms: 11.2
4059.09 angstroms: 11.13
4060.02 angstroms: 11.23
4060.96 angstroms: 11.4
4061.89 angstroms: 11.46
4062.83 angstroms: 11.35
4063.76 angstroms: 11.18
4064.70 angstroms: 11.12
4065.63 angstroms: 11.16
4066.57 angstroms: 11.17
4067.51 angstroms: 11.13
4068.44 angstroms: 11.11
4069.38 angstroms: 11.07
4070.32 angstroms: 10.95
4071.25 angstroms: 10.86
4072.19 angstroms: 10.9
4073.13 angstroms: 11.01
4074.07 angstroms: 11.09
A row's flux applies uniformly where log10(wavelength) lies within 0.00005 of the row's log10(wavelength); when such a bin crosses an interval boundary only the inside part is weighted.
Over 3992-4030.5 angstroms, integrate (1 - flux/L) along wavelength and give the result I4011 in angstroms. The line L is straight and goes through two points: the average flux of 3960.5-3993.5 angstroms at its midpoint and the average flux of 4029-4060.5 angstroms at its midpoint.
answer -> -4.4 angstroms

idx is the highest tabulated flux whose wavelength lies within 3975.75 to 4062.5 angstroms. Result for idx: 11.91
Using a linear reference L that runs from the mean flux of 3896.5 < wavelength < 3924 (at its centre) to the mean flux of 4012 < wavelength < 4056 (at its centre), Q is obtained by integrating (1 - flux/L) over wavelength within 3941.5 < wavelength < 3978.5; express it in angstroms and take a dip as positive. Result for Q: 6.0 angstroms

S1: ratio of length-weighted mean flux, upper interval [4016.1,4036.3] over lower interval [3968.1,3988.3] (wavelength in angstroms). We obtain 1.26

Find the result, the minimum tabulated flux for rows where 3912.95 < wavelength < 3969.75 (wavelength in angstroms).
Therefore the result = 3.31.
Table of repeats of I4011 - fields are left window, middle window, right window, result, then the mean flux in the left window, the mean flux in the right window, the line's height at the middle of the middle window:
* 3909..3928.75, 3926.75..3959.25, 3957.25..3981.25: 0.9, 10.9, 8.35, 9.68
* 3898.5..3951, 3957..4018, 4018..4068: 3.5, 9.84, 11.3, 10.6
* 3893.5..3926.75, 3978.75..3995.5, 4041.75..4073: 0.1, 10.6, 11.3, 11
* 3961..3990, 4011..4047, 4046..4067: -2.5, 8.78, 11.4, 10.5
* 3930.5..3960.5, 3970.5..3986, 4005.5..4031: 1.2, 9.36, 11.3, 10.2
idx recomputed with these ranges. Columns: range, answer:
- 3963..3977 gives 9.942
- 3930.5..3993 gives 11.45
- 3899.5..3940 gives 11.59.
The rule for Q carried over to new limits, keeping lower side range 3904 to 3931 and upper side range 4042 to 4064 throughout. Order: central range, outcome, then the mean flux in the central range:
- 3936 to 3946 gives 0.9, 9.7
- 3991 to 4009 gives -0.3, 11.2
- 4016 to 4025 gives -0.2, 11.5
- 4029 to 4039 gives 0.3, 10.9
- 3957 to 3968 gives 2.0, 8.9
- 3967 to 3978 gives 4.1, 6.81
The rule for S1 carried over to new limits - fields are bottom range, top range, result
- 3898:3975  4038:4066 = 1.21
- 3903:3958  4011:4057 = 1.14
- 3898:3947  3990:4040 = 1.15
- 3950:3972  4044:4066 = 1.32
